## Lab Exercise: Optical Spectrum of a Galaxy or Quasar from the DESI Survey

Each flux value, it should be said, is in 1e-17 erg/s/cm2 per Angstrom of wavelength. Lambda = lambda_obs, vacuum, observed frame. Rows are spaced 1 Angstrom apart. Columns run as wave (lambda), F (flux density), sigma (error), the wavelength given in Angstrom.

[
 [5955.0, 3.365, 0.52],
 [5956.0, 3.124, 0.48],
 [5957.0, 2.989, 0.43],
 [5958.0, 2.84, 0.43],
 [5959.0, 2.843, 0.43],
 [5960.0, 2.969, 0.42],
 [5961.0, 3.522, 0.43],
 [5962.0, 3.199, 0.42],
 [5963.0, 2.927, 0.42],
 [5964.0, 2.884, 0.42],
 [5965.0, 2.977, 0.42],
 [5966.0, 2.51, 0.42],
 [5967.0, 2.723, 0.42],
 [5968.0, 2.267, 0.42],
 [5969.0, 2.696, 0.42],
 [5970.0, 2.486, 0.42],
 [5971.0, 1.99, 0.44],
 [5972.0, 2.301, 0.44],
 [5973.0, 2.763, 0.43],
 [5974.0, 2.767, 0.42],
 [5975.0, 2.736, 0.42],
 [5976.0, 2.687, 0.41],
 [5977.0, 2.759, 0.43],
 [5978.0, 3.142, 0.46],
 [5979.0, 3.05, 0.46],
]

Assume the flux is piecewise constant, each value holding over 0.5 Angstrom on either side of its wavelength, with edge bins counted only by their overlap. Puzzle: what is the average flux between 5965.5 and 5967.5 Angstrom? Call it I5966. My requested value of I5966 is 2.62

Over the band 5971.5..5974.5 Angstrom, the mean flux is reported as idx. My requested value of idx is 2.61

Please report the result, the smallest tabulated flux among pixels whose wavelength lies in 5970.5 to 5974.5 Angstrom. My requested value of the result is 1.99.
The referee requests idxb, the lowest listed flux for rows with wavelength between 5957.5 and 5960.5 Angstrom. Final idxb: 2.84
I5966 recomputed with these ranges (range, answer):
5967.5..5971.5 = 2.36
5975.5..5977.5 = 2.72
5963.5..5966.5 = 2.79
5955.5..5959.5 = 2.95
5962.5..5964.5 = 2.91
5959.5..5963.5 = 3.15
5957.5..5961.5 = 3.04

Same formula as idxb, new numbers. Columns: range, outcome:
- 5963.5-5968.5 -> 2.267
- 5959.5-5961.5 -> 2.969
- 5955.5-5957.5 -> 2.989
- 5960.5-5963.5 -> 2.927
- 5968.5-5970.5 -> 2.486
